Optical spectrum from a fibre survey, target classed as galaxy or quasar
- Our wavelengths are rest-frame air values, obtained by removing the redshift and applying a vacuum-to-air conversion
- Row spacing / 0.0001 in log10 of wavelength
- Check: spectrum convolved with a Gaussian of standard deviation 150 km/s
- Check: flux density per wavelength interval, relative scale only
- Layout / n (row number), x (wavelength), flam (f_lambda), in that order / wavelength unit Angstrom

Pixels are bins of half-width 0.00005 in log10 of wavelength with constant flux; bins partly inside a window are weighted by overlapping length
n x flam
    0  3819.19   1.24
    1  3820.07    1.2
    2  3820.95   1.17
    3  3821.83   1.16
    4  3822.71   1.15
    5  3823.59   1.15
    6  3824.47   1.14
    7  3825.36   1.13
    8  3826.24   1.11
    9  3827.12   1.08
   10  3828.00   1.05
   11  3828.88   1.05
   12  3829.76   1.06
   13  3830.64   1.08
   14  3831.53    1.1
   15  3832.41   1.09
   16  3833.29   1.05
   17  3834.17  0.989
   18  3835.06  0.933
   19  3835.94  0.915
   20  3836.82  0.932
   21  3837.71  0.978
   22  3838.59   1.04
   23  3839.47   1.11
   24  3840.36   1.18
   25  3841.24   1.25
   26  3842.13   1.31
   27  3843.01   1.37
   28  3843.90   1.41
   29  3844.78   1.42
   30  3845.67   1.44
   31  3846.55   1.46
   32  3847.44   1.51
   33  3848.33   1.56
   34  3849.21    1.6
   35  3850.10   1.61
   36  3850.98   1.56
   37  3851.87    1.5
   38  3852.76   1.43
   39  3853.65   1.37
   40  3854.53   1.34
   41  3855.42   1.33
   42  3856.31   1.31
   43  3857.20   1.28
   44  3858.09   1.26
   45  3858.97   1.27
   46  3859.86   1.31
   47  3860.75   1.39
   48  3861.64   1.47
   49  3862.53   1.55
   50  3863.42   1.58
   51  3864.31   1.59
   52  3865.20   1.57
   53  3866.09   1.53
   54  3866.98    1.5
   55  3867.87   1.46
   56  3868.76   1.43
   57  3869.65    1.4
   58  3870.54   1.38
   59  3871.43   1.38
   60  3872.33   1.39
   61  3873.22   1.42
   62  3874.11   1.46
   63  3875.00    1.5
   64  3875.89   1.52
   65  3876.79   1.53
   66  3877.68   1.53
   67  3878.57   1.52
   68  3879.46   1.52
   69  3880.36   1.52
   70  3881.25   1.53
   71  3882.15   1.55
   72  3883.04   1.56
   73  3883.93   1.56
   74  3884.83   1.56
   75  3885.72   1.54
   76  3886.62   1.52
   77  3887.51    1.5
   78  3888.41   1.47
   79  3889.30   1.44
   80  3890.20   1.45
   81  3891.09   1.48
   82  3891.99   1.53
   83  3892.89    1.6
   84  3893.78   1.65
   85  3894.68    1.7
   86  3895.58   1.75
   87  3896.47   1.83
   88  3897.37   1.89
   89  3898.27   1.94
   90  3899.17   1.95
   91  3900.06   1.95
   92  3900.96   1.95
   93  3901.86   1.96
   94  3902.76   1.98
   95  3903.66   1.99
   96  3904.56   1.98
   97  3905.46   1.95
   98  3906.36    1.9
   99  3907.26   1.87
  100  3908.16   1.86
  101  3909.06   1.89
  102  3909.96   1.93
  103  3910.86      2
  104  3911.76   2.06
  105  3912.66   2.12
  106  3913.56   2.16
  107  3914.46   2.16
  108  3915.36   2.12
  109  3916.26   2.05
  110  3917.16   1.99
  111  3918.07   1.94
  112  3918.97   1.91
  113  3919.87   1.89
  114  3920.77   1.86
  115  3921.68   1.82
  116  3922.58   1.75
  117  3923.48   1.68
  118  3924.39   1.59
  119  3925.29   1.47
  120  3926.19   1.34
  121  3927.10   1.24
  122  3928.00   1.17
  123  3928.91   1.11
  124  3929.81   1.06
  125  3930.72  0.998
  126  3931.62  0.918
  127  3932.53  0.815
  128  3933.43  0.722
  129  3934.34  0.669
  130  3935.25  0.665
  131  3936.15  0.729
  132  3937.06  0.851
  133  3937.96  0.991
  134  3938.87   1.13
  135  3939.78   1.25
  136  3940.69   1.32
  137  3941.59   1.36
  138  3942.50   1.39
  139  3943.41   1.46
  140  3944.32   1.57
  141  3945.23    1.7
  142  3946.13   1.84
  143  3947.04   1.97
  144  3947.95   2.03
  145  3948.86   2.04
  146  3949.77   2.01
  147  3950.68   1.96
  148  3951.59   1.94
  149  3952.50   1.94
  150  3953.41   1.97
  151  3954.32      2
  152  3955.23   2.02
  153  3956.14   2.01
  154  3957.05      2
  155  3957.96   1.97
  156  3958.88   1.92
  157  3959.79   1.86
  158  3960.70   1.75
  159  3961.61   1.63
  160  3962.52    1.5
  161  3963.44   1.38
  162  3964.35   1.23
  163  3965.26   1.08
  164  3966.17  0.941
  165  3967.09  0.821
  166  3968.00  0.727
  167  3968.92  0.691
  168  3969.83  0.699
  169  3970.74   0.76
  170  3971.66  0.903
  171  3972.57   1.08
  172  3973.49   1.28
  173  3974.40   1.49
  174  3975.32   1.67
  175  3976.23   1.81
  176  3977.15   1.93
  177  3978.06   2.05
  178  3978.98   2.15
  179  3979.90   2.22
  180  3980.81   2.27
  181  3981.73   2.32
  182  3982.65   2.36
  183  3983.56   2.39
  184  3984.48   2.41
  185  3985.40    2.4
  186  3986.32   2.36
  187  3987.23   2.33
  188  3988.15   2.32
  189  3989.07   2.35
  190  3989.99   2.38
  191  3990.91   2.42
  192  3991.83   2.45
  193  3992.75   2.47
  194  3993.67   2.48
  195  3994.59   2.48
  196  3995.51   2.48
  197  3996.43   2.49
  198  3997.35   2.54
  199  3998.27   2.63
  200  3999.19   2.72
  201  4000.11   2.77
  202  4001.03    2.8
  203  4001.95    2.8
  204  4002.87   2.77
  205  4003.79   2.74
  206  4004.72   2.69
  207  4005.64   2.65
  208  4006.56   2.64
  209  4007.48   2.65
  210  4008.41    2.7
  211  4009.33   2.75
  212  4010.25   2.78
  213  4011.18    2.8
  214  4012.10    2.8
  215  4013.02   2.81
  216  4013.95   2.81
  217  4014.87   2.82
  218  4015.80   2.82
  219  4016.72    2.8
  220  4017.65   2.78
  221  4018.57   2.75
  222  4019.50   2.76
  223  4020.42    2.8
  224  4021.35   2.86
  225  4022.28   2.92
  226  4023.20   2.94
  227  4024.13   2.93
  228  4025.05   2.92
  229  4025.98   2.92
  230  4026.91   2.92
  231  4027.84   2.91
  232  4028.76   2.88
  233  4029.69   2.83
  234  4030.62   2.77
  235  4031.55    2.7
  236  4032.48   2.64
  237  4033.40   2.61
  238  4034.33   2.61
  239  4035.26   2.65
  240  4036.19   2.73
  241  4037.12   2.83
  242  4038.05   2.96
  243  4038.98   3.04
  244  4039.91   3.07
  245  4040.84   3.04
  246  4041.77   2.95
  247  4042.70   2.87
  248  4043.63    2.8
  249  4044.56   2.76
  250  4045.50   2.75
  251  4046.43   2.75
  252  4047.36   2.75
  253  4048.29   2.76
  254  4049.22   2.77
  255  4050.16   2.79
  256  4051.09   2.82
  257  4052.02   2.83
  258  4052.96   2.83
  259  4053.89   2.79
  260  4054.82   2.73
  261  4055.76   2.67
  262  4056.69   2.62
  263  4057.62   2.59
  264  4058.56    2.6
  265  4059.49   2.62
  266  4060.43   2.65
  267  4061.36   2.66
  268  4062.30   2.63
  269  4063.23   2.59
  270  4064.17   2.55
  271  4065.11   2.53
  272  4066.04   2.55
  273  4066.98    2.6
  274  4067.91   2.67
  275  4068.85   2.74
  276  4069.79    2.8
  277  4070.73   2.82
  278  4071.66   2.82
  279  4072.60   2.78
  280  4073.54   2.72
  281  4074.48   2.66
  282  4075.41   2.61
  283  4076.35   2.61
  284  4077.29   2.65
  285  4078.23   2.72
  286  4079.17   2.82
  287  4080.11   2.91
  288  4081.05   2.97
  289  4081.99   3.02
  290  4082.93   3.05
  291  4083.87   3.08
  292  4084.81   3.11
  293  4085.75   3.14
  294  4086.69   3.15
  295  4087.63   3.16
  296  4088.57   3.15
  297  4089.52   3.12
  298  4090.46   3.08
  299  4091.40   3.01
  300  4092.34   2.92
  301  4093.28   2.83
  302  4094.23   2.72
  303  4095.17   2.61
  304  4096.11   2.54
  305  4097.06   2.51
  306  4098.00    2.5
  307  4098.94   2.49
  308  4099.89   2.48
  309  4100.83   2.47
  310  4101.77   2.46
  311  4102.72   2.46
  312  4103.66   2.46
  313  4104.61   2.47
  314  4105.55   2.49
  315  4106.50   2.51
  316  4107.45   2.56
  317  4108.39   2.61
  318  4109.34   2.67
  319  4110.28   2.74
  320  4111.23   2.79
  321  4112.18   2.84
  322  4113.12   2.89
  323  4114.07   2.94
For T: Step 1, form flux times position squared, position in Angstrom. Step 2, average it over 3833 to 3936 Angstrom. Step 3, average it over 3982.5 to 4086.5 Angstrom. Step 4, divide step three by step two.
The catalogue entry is 1.94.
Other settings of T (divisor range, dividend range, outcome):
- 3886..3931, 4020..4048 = 1.73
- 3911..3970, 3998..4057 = 1.91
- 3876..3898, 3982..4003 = 1.68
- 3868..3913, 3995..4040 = 1.76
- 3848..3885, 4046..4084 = 2.06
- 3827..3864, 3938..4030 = 1.82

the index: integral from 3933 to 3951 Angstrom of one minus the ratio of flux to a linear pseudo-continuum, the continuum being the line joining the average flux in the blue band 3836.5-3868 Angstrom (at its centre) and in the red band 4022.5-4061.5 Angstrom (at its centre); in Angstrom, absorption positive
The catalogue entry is 6.0 Angstrom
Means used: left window 1.38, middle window 1.38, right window 2.79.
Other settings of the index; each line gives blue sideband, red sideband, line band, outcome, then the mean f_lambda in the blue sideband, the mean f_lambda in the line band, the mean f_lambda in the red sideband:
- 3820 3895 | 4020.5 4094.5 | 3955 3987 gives 7.7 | 1.36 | 1.66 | 2.81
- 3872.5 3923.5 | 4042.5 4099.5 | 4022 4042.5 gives -2.5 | 1.76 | 2.85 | 2.78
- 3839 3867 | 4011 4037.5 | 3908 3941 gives 8.1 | 1.42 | 1.49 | 2.8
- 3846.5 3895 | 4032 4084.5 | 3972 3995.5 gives 1.1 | 1.48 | 2.16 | 2.76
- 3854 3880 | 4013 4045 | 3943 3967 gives 4.9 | 1.44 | 1.74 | 2.84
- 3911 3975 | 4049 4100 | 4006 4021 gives -4.0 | 1.49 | 2.77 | 2.77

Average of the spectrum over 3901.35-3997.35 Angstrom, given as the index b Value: 1.73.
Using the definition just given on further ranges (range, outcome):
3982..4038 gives 2.68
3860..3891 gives 1.49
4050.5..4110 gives 2.73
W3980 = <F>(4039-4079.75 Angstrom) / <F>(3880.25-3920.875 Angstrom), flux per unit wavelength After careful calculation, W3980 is 1.51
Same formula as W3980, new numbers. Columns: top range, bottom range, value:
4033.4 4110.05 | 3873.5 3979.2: 1.74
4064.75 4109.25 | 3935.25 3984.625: 1.72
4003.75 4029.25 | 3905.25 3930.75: 1.59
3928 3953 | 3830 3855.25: 1.06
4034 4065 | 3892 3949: 1.70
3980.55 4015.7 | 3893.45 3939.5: 1.59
